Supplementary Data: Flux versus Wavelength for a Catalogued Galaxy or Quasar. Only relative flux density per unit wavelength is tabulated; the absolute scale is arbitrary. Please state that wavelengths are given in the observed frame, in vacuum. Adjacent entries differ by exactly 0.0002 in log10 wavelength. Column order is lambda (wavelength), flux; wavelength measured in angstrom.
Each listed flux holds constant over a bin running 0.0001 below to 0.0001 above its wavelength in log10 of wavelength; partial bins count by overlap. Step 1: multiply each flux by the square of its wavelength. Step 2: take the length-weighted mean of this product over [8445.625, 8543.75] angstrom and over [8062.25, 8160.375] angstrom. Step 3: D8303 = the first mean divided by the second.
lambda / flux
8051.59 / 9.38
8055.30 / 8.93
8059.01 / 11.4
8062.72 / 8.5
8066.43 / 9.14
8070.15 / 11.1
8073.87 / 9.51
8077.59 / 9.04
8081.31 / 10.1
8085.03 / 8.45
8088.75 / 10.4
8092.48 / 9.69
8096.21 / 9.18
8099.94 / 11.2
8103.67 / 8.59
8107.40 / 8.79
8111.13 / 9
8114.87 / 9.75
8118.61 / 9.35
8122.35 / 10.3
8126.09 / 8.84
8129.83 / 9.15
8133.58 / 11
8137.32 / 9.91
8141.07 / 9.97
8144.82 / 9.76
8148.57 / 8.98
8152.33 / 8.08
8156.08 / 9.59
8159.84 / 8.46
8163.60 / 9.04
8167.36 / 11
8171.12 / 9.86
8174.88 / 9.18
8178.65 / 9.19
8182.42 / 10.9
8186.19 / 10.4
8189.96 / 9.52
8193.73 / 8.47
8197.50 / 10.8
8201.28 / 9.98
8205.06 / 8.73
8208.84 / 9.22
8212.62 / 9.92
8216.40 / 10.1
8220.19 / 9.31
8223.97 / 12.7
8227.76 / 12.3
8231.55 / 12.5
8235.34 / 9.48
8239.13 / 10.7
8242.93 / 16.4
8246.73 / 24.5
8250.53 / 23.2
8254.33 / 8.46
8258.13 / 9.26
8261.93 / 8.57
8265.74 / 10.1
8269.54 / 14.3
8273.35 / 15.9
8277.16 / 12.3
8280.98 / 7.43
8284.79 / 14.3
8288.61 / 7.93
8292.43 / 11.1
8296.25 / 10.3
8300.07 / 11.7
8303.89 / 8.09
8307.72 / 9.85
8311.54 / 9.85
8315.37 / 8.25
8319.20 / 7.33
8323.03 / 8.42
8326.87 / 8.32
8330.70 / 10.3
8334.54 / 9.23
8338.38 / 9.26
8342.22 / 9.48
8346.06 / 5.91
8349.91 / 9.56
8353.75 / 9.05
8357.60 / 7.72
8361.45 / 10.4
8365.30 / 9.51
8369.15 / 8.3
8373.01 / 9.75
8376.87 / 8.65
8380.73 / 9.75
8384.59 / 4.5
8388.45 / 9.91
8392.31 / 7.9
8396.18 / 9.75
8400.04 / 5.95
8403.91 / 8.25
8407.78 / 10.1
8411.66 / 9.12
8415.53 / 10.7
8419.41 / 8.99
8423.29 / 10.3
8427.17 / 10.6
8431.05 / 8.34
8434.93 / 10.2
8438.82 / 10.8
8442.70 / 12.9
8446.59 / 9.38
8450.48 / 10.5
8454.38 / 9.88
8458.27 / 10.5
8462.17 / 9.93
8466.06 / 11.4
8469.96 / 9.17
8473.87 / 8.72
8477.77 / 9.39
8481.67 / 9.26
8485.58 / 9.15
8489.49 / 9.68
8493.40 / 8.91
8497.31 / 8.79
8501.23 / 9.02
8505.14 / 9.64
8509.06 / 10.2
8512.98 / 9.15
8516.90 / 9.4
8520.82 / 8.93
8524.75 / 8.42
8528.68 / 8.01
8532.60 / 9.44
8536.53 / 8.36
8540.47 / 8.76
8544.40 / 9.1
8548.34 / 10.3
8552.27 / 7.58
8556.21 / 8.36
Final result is 1.08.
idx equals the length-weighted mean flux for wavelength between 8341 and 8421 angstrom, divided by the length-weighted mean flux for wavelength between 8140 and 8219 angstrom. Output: 0.91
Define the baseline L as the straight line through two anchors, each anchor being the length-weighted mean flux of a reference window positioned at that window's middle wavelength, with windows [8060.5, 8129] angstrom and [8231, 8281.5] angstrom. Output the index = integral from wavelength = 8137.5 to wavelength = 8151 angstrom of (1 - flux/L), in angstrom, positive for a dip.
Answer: 1.4 angstrom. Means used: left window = 9.5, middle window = 9.55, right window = 13.2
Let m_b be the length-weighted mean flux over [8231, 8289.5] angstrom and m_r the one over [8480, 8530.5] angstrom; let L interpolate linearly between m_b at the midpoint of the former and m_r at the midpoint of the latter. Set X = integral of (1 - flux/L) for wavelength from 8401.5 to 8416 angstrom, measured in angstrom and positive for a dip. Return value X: 1.8 angstrom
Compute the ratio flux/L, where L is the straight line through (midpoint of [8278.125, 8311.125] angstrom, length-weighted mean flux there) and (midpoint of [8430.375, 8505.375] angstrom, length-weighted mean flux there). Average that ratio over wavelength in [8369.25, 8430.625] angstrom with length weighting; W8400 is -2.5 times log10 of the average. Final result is 0.12 mag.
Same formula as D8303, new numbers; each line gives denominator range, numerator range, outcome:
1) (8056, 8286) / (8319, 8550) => 0.93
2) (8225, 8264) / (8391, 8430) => 0.71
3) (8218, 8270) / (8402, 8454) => 0.81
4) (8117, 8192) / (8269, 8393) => 1.03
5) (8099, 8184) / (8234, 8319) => 1.28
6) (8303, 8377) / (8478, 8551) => 1.07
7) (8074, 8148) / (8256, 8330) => 1.11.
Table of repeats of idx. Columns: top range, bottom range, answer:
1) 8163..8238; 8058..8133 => 1.06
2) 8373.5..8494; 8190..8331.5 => 0.85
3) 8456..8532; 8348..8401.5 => 1.08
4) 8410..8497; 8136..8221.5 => 1.03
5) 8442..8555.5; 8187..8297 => 0.81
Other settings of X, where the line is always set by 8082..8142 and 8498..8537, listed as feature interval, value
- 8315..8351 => 2.8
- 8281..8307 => -2.6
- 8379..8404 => 3.4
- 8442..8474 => -3.8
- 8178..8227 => -2.7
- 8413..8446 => -4.0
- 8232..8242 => -1.7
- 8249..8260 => -4.6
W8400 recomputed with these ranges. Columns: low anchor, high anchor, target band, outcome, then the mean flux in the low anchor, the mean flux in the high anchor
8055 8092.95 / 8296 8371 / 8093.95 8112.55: 0.03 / 9.69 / 9.01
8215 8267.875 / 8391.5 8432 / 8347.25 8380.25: 0.12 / 12.7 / 9.14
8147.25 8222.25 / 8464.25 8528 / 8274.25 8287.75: -0.20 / 9.55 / 9.29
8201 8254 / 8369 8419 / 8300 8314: 0.13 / 12.8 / 8.69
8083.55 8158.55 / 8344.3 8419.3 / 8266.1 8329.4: -0.15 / 9.5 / 8.69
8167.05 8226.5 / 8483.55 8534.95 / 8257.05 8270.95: -0.08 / 9.95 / 9.13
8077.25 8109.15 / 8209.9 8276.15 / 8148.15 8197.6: 0.18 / 9.52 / 12.8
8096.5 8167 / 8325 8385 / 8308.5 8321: 0.04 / 9.46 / 8.84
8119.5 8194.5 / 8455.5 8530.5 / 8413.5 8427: -0.07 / 9.59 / 9.36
